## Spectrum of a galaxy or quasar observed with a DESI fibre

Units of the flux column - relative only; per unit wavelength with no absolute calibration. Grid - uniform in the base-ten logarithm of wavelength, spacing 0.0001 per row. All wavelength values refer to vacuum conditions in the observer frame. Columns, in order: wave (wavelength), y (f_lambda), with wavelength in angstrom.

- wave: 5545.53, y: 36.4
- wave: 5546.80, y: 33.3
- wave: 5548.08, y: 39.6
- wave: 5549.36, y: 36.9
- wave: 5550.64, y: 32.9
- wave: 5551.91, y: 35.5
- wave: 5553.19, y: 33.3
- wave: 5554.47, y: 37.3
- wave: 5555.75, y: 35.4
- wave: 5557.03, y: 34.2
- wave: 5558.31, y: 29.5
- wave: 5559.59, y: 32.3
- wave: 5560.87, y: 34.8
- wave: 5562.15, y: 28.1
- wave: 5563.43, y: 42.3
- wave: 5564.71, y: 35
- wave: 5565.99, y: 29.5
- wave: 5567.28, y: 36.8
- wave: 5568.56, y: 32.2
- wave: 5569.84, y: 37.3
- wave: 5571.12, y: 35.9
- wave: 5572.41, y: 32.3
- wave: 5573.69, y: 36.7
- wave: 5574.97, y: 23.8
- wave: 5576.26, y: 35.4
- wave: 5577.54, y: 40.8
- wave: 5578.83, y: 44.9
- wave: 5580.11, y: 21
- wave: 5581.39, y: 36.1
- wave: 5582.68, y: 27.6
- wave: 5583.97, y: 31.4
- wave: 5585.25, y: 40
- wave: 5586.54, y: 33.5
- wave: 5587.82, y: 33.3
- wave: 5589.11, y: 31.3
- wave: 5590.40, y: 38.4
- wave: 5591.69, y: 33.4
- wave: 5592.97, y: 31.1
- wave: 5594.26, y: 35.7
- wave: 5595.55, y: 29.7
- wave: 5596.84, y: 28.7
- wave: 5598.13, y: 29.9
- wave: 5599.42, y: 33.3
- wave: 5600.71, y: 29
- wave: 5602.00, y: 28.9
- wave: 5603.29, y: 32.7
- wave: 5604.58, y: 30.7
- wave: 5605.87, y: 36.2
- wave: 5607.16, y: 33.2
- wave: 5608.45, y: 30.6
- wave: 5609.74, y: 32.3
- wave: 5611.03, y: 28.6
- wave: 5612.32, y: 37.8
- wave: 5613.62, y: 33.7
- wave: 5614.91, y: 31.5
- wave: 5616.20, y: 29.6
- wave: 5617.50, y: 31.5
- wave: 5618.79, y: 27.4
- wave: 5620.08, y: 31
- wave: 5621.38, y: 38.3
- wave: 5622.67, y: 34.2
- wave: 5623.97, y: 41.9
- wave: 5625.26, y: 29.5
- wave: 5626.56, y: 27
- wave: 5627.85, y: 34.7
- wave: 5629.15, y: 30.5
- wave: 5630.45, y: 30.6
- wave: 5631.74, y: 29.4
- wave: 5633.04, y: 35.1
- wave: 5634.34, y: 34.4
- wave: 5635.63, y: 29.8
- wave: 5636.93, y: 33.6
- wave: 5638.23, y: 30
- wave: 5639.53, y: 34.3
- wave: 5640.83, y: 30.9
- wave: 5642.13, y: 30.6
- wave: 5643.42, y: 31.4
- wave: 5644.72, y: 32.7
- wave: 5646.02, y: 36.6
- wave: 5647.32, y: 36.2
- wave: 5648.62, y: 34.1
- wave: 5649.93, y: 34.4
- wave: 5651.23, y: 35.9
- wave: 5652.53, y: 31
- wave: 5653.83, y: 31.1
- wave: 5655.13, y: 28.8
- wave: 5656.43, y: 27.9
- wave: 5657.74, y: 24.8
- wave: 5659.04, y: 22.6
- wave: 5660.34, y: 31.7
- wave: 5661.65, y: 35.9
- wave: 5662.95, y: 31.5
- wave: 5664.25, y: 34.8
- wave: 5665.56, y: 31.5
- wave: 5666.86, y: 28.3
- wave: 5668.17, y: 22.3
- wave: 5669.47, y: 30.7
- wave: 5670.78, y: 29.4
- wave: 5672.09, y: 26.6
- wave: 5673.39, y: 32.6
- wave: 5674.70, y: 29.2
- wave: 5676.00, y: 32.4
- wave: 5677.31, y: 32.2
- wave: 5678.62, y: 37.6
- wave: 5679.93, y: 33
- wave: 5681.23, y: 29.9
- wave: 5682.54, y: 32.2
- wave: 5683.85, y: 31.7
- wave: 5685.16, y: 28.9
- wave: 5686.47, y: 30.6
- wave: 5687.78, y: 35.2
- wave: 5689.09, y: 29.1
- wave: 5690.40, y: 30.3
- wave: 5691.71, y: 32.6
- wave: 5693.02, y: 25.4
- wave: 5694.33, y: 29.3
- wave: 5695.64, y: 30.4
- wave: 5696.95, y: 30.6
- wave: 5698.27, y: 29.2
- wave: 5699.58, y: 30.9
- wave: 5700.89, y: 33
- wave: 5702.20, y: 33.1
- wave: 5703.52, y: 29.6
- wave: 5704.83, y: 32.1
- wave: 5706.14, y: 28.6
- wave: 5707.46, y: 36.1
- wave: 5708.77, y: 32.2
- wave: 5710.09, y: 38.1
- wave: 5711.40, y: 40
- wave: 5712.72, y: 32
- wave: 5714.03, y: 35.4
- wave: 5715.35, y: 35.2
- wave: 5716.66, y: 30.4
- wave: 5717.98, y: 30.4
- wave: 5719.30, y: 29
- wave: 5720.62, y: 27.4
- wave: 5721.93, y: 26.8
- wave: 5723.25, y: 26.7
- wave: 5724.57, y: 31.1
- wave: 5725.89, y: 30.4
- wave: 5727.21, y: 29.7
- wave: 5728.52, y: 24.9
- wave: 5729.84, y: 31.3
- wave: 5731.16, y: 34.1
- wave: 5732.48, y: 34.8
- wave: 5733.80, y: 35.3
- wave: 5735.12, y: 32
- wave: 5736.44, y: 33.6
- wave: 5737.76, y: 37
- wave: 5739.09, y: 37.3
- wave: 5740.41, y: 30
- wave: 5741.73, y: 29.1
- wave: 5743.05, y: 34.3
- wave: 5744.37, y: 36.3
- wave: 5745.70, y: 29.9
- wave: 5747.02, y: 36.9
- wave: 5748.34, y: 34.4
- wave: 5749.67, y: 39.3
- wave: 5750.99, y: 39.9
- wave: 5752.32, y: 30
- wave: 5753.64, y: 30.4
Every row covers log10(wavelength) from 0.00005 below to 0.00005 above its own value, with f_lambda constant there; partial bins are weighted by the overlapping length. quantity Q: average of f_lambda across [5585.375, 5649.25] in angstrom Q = 32.5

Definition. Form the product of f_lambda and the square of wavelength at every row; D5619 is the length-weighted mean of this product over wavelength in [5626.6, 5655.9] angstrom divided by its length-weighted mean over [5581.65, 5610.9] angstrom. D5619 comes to 1.02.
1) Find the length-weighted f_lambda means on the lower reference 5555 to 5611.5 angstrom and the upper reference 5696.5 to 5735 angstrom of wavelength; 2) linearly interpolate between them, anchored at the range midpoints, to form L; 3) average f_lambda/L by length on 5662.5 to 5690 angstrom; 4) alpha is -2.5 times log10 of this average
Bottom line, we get 0.040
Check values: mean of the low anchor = 33.1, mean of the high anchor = 31.7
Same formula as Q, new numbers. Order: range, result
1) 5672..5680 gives 32.2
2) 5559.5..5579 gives 34.7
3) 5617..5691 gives 31.6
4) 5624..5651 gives 32.6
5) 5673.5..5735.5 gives 31.5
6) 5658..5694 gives 30.6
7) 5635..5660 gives 31.4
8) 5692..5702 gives 30.1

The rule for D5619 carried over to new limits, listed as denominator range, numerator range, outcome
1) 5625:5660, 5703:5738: 1.05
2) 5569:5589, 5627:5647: 0.97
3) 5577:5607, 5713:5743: 1.01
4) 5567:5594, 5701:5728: 0.98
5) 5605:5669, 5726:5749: 1.07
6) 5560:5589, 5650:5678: 0.92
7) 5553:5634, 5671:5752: 1.01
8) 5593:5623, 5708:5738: 1.05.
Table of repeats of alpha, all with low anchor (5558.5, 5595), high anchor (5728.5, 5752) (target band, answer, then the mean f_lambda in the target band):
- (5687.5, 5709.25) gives 0.10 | 31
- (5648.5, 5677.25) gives 0.12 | 30.3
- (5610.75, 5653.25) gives 0.04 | 32.7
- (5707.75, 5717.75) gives -0.02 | 34.6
